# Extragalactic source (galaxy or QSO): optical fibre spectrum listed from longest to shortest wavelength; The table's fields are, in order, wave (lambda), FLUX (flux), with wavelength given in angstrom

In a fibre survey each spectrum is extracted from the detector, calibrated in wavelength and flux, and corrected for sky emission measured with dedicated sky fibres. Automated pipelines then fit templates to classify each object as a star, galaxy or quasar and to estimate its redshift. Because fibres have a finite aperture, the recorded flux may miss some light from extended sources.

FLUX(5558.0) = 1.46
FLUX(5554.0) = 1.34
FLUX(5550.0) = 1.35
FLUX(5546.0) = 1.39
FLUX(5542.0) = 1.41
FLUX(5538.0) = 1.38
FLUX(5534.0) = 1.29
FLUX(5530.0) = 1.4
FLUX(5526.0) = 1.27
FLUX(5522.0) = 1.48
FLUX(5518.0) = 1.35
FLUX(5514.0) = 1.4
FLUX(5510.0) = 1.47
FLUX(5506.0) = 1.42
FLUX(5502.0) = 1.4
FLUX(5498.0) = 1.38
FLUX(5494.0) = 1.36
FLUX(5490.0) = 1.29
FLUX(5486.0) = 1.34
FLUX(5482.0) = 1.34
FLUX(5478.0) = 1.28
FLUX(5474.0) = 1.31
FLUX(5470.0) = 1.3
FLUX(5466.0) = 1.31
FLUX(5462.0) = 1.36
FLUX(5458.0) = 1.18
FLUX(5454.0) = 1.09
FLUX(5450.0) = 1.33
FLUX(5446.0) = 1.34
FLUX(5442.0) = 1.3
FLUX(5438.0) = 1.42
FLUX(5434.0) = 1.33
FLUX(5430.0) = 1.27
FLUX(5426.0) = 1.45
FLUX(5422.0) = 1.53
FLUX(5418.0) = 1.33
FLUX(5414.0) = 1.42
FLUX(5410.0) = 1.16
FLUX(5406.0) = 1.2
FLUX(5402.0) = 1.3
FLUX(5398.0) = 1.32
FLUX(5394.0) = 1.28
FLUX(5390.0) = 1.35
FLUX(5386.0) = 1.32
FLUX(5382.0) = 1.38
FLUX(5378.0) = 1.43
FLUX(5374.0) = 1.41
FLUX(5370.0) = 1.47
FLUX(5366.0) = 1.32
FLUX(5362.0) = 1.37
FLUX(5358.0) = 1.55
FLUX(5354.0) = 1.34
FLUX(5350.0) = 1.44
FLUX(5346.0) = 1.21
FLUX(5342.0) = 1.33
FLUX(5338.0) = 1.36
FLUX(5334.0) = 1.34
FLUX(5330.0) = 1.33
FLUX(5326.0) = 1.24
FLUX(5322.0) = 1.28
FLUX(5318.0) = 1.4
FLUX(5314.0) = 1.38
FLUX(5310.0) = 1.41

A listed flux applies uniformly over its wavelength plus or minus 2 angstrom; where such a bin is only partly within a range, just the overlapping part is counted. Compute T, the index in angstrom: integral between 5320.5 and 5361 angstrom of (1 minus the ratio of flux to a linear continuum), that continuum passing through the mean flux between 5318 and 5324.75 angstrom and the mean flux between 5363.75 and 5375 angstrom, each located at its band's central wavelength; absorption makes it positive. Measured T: 0.1 angstrom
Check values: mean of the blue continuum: 1.31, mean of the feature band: 1.34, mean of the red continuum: 1.4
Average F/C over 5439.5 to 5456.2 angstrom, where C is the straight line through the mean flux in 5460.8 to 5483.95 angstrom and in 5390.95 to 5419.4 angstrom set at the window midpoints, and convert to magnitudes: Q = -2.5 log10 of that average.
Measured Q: 0.03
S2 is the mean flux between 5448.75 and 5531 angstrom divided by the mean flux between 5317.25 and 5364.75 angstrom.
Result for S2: 0.99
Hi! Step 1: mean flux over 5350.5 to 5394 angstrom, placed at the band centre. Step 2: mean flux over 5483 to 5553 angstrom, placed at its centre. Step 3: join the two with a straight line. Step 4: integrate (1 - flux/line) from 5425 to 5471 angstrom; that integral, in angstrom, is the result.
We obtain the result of 2.61 angstrom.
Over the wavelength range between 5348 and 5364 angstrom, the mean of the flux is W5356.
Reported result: 1.43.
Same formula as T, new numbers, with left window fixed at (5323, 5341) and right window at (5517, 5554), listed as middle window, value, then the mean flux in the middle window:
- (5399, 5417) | 0.80 angstrom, 1.28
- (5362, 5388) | -1.17 angstrom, 1.39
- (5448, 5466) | 1.34 angstrom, 1.25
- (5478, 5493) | 0.39 angstrom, 1.32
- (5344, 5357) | -0.26 angstrom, 1.35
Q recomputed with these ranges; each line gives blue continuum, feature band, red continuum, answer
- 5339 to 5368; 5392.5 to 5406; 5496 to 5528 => 0.072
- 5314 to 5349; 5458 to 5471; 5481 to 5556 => 0.044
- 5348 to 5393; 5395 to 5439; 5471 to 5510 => 0.034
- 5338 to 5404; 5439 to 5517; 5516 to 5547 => 0.033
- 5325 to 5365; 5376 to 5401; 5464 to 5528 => 0.007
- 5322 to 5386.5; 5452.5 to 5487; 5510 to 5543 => 0.076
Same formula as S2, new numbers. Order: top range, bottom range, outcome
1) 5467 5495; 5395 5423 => 1.00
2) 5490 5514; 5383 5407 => 1.07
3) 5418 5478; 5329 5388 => 0.96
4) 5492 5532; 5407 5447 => 1.03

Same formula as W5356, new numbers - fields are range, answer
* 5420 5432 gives 1.42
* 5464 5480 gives 1.3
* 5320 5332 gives 1.28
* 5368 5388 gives 1.4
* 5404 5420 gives 1.28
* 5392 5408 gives 1.28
